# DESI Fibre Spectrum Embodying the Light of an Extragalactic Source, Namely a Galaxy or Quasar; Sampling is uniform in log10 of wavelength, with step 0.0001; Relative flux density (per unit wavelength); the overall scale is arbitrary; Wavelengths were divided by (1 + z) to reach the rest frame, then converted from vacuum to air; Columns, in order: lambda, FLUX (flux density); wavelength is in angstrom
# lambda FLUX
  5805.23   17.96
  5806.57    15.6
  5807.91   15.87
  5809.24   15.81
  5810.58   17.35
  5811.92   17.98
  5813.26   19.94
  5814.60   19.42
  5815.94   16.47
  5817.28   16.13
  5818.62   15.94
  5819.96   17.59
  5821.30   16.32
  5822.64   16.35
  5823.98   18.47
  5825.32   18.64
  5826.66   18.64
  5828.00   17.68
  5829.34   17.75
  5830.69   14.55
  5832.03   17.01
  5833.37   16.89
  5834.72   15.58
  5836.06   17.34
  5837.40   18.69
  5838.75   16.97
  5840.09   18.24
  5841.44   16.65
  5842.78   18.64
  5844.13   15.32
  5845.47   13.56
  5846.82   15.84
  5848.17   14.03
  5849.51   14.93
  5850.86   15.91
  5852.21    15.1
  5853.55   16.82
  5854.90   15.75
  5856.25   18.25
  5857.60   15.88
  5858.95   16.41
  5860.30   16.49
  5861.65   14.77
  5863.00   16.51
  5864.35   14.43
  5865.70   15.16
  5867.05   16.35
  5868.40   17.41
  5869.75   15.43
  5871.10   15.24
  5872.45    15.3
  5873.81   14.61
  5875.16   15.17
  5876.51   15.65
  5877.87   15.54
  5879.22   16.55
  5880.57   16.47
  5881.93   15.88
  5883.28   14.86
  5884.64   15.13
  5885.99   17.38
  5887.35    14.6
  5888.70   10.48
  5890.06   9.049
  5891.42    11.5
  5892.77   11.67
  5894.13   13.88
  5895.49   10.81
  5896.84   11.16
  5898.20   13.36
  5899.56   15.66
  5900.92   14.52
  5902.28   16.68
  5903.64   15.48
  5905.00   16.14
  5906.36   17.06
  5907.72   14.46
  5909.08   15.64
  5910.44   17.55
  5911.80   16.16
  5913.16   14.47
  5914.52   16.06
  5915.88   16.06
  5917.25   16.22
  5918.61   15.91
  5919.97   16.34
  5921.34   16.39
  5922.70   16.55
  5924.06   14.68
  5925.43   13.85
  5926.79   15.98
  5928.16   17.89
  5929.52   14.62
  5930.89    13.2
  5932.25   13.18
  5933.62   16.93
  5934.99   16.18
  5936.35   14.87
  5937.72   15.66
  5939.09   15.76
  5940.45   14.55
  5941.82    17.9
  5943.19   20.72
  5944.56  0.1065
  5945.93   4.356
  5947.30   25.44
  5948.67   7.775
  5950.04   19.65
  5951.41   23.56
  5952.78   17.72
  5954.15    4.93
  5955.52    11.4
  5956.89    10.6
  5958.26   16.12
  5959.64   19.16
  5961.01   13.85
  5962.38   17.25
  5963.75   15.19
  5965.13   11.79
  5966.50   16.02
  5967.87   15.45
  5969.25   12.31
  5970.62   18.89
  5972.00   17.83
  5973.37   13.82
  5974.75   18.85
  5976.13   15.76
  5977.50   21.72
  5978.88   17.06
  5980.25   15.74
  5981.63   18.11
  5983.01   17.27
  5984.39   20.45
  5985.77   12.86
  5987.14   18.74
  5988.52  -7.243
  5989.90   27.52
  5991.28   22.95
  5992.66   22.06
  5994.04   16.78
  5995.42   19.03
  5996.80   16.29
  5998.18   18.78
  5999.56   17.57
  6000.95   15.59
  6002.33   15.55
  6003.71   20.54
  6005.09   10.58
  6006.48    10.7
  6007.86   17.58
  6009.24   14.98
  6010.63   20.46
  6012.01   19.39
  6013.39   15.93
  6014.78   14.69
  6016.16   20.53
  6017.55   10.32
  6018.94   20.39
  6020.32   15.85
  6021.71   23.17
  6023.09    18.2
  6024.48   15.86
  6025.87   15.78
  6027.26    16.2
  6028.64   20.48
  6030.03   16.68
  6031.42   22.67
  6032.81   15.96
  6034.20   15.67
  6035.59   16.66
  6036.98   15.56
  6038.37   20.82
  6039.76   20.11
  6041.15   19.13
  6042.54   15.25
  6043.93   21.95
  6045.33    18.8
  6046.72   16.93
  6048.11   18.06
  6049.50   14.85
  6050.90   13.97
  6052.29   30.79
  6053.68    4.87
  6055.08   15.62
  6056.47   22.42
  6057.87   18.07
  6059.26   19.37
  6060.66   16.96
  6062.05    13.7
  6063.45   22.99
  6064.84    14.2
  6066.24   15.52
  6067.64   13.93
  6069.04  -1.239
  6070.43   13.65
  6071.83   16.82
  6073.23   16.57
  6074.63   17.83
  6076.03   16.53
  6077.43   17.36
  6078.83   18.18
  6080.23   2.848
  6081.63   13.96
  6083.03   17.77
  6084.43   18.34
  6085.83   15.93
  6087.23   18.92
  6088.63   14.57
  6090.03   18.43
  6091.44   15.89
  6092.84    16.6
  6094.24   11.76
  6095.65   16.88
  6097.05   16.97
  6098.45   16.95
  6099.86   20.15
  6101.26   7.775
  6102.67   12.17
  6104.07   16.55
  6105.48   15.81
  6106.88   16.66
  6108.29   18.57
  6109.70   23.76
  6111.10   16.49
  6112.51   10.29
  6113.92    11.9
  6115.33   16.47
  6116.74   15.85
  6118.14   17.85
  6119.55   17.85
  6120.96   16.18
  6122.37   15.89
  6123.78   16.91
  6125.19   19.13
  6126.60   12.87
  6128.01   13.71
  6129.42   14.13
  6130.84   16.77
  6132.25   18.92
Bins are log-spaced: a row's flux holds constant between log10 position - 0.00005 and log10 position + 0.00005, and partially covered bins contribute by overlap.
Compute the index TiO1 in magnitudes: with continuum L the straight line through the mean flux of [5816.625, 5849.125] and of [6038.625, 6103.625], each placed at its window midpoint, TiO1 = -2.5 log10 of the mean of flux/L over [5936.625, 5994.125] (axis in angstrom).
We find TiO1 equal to 0.05 mag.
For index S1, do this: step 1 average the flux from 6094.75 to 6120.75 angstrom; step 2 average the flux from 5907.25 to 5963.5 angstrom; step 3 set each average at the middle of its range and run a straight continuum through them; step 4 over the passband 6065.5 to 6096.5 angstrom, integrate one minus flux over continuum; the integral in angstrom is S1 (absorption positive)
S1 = 2.0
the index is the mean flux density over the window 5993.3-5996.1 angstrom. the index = 18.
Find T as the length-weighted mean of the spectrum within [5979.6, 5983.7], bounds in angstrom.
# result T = 17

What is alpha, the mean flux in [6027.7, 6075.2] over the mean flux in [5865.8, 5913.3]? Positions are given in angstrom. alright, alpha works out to 1.14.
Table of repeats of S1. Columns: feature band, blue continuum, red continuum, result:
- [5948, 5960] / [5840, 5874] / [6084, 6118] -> 1.1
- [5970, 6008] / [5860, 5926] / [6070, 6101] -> -3.3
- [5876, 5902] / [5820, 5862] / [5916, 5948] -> 3.1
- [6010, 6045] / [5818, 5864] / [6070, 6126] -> -3.8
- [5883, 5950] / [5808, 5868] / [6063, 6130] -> 6.8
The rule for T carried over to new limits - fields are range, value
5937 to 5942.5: 16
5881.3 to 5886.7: 15.8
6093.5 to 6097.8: 15.3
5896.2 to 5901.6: 13.7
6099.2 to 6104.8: 14.1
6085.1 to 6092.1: 16.8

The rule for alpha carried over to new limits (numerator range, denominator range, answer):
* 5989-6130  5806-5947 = 1.07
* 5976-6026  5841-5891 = 1.10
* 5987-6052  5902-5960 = 1.14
